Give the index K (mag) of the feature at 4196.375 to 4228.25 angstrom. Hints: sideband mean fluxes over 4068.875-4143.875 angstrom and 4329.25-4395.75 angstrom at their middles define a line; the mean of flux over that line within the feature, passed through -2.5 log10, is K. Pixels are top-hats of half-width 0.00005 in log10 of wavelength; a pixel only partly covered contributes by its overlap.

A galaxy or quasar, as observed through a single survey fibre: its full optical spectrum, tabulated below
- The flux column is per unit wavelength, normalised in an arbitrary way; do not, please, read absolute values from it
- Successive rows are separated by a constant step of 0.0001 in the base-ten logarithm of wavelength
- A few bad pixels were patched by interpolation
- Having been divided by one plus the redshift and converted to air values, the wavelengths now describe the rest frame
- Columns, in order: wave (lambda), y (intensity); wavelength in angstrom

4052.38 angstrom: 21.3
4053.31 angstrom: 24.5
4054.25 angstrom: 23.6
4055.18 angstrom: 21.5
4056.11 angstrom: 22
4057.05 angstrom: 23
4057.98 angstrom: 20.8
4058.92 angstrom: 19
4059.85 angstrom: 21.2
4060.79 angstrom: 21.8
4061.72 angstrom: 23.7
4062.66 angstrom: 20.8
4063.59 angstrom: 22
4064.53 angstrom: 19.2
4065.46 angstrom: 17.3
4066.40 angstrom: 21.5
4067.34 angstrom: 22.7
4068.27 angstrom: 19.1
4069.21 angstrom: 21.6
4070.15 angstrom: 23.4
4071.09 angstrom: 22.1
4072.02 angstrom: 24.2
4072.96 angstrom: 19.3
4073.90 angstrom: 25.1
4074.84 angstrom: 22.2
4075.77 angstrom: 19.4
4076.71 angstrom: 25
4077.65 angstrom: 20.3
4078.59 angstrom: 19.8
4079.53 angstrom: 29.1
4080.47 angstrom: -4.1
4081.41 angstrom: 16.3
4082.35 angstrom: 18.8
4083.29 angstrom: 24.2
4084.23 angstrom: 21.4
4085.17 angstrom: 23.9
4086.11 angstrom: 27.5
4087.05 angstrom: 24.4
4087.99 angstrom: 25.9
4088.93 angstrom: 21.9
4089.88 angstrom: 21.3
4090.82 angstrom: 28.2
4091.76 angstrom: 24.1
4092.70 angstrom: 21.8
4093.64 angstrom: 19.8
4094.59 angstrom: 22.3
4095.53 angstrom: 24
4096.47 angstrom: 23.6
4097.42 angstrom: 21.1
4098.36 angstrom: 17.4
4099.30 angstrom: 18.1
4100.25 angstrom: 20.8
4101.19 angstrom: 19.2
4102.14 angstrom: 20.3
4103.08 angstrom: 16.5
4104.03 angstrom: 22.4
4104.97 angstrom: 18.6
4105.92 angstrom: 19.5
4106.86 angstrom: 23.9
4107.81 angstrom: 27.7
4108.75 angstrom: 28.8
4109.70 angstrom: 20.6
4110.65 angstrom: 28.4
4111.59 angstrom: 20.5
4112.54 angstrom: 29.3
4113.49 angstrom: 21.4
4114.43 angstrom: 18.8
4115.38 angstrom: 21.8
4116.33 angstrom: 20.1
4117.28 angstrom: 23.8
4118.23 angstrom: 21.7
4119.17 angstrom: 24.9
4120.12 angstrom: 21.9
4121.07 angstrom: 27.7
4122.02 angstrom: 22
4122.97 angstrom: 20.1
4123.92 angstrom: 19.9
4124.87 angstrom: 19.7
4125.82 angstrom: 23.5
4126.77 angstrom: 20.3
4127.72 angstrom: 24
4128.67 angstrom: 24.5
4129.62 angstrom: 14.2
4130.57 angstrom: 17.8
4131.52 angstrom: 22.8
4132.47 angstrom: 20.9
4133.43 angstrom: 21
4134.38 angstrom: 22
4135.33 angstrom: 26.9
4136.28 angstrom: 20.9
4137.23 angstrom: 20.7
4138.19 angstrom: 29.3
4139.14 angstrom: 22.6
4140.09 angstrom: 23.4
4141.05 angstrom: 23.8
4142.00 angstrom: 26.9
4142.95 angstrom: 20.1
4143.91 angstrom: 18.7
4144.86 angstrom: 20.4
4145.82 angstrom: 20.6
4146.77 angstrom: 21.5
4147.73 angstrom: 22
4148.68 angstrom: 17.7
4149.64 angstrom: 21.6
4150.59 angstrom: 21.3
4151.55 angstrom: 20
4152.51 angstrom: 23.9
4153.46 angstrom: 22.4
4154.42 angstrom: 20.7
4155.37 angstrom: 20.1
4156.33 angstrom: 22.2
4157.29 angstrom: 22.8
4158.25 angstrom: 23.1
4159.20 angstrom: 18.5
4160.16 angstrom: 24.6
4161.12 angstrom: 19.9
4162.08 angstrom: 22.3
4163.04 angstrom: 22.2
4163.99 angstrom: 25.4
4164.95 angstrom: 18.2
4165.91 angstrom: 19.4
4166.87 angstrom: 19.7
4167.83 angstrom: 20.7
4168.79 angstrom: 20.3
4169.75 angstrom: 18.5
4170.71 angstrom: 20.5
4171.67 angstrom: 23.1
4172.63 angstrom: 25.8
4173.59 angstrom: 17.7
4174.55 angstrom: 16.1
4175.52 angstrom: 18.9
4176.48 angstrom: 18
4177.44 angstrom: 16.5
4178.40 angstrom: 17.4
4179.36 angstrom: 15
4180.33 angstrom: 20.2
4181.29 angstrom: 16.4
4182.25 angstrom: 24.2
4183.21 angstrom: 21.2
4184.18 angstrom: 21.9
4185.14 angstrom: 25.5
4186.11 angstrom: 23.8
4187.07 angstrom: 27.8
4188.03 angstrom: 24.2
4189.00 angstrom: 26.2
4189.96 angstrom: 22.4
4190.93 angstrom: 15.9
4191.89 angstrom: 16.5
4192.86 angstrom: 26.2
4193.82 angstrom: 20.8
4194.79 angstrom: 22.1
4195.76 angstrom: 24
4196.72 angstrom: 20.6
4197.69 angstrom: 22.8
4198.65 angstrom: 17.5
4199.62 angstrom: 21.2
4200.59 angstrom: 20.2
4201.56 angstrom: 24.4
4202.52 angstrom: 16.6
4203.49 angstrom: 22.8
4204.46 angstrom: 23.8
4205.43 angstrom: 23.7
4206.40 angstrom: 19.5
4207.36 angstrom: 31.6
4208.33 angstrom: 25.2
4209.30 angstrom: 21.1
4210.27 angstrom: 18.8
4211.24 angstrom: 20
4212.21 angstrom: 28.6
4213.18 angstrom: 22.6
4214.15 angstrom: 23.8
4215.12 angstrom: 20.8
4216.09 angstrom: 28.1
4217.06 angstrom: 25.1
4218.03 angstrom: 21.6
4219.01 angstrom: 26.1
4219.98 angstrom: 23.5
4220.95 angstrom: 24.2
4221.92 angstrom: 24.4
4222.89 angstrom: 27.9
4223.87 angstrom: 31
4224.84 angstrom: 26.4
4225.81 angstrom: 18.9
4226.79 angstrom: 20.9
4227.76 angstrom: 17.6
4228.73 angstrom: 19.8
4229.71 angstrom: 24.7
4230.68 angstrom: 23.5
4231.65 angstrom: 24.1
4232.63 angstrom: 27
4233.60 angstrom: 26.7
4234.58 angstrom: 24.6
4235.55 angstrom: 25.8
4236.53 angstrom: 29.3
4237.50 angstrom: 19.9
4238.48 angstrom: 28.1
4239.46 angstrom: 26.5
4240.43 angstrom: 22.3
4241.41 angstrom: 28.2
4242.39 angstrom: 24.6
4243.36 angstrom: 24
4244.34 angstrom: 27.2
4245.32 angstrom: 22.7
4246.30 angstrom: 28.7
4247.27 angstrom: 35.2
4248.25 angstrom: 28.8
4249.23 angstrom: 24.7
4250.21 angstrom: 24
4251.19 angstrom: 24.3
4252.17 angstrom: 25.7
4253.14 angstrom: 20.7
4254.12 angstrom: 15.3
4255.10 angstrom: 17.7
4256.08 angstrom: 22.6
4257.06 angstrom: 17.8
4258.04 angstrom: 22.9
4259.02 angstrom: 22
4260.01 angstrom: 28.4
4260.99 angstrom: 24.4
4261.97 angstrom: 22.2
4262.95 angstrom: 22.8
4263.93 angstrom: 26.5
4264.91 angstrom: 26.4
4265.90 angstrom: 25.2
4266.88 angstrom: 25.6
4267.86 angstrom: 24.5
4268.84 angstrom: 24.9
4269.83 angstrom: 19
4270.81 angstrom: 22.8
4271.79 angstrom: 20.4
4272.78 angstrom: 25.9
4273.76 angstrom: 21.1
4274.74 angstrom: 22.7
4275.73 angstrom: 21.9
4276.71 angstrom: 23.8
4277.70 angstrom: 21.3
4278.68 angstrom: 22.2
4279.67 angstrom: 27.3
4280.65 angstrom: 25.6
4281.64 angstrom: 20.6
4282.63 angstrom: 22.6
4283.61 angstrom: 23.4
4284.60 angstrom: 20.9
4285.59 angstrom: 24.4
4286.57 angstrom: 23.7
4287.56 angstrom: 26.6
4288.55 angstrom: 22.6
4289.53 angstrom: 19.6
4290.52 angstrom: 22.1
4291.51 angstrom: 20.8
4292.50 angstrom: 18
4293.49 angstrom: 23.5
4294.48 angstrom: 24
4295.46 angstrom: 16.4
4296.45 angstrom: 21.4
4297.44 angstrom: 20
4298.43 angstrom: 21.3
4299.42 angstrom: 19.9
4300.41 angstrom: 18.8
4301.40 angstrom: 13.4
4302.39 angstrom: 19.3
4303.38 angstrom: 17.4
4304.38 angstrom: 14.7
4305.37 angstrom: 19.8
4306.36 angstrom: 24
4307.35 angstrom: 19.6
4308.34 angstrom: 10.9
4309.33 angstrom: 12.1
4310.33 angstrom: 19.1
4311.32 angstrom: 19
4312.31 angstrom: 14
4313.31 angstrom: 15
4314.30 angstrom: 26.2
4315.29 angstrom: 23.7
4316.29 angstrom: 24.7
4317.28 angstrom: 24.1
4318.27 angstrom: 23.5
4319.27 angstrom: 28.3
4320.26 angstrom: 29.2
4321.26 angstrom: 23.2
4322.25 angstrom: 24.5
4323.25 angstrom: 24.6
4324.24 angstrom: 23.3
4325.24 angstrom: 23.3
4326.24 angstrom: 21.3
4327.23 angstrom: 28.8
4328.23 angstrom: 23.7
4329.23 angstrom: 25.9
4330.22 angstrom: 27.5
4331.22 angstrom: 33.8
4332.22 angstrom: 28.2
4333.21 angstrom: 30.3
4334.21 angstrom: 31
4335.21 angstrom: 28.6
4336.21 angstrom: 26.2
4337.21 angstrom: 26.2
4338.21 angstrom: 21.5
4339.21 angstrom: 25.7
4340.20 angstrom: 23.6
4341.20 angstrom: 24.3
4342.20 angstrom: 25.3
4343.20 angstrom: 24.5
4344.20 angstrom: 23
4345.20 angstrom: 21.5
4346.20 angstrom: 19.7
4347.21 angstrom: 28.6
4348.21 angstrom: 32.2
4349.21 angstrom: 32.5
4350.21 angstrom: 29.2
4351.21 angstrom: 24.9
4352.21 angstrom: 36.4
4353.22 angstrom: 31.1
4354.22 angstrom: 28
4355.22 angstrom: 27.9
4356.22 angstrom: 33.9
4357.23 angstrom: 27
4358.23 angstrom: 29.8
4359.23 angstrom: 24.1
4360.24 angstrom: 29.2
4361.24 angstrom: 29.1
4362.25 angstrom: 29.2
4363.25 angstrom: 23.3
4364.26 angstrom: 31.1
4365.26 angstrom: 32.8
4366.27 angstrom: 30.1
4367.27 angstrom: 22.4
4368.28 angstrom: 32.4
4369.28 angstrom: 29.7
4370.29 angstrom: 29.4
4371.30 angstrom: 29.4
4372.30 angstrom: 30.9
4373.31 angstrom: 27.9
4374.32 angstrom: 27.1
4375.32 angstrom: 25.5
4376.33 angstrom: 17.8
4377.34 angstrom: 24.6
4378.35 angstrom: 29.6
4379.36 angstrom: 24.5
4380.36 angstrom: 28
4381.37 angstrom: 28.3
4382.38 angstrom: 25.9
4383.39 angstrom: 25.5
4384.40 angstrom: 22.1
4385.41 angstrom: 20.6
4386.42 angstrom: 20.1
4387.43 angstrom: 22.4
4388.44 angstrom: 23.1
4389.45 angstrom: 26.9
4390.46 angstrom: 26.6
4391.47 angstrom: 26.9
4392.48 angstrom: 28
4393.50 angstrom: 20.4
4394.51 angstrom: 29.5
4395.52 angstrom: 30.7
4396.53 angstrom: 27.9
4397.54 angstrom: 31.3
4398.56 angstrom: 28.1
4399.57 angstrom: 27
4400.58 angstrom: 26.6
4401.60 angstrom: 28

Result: 0.05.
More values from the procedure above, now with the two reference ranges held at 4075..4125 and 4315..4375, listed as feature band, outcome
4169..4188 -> 0.15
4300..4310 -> 0.47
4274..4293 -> 0.15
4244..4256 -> 0.03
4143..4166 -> 0.09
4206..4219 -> 0.03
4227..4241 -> 0.02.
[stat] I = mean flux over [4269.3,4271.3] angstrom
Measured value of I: 20.9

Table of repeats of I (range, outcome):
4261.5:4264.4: 23.9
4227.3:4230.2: 20.7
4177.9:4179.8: 16.3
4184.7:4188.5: 25.3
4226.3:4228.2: 19.3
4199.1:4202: 21.8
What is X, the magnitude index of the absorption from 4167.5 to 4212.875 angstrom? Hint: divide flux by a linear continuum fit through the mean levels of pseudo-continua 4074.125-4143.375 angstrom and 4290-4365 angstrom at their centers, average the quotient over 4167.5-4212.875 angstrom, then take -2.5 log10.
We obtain 0.07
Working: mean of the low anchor 22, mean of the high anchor 24.2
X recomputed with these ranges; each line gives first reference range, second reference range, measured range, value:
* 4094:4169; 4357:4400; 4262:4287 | 0.06 mag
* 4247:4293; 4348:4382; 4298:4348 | 0.14 mag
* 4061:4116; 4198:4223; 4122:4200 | 0.06 mag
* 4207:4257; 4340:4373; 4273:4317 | 0.26 mag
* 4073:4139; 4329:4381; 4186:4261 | 0.04 mag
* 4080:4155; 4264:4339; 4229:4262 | -0.10 mag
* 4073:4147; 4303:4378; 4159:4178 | 0.13 mag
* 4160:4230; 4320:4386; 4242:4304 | 0.08 mag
